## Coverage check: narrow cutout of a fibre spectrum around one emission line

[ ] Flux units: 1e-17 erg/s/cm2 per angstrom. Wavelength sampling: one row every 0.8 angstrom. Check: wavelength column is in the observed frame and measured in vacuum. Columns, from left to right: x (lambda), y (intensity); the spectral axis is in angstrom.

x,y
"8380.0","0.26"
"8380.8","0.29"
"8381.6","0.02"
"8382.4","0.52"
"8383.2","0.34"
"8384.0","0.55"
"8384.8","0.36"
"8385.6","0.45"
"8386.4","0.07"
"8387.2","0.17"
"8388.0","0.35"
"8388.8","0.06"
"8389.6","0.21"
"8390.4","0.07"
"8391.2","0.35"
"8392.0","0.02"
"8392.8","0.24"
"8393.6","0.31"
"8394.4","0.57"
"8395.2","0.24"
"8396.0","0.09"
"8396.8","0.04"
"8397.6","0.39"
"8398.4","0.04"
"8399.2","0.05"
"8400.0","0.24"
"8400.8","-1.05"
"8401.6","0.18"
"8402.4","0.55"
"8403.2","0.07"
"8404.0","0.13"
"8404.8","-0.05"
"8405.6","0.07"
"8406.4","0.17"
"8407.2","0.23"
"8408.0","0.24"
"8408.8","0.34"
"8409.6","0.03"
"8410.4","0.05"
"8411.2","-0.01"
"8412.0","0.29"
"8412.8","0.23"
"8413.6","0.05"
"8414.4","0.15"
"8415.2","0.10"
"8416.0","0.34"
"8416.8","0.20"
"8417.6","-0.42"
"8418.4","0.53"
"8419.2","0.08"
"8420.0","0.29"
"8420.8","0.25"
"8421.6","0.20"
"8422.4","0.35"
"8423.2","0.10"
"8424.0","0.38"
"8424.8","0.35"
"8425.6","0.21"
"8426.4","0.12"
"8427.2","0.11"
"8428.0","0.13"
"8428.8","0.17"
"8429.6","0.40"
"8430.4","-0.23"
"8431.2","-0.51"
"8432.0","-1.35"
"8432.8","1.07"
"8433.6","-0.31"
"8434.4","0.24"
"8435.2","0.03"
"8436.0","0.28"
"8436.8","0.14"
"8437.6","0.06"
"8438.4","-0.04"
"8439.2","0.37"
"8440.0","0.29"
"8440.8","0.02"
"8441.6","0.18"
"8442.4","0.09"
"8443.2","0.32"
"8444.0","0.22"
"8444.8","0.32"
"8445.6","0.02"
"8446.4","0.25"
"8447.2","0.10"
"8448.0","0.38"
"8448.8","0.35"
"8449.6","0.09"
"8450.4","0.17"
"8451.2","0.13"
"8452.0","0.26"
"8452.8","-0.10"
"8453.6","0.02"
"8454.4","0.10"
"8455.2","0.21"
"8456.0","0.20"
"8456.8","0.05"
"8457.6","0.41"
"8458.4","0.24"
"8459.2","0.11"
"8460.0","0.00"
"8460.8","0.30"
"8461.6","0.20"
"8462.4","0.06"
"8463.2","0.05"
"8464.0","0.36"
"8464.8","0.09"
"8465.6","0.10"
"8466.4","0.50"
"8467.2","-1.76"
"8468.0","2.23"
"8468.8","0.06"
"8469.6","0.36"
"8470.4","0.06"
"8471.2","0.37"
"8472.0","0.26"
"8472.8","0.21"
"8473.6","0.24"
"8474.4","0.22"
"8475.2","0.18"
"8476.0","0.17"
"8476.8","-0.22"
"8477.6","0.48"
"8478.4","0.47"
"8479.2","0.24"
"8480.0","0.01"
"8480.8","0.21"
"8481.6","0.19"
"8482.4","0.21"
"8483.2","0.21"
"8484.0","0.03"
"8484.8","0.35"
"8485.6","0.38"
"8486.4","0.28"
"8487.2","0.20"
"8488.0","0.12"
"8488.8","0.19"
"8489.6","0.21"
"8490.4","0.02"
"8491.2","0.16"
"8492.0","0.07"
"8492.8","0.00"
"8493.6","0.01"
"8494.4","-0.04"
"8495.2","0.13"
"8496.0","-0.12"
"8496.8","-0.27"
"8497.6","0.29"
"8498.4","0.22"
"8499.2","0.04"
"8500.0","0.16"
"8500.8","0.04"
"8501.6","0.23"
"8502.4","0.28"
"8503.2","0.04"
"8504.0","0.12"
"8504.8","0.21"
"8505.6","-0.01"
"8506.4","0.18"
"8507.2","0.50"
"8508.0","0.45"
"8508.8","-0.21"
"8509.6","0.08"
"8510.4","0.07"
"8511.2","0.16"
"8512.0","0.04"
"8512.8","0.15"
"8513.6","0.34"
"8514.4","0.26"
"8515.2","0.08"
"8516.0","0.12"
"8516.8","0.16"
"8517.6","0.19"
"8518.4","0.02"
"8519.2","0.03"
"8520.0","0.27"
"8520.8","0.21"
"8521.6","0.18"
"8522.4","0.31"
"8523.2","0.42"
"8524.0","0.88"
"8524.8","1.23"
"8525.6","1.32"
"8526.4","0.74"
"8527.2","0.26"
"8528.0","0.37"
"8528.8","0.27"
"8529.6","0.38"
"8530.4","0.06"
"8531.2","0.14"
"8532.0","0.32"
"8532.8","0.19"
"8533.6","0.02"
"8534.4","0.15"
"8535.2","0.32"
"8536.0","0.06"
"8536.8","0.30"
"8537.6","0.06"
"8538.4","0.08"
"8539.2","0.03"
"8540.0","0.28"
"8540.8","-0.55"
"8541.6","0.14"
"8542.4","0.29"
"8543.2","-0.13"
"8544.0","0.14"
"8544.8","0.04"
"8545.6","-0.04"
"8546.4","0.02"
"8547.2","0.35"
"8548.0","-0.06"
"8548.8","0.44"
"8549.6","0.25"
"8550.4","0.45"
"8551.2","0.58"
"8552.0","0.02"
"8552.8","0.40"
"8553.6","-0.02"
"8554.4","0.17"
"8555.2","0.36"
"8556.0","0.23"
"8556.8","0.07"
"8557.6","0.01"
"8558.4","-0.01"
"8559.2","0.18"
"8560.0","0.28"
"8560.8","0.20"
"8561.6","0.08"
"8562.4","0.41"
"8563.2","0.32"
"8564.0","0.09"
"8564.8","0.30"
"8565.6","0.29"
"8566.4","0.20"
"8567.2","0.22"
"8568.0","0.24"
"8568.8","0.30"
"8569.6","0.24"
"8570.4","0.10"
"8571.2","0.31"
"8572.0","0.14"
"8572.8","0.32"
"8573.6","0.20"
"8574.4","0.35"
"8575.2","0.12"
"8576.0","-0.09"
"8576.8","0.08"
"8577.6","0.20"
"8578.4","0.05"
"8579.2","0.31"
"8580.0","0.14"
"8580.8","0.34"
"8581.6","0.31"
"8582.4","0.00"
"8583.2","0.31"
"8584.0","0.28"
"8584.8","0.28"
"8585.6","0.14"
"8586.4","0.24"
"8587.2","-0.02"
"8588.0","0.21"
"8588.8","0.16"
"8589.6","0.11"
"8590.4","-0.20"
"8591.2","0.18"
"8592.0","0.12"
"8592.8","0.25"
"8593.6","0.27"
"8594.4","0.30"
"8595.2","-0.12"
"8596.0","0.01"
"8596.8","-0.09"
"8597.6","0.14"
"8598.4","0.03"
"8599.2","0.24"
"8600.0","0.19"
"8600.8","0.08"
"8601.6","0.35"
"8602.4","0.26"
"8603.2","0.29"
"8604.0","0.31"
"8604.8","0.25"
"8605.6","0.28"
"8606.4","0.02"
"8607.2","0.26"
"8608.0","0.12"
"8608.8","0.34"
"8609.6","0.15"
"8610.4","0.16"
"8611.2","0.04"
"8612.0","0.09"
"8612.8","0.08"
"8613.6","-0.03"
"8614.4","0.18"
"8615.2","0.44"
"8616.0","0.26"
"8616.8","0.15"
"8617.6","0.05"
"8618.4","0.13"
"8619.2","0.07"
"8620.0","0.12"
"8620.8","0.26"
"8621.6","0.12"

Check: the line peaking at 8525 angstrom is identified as H-gamma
